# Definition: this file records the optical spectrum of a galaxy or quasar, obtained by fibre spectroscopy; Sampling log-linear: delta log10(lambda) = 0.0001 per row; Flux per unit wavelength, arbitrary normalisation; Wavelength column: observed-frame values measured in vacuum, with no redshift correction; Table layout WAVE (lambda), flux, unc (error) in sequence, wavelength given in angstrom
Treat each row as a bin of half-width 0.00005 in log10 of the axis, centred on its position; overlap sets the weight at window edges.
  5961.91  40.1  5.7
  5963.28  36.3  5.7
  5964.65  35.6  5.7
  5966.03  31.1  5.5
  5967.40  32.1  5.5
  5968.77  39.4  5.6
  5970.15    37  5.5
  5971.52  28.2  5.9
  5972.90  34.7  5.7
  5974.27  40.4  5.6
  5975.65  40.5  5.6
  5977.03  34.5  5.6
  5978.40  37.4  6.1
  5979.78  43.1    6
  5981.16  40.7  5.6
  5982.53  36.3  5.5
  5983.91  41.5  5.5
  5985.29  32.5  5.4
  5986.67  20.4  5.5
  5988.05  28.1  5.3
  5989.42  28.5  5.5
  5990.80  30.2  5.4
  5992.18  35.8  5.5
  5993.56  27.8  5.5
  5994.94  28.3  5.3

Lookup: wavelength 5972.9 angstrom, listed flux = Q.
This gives 34.7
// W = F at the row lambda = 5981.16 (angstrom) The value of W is 40.7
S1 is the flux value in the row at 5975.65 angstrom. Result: 40.5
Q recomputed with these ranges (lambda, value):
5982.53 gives 36.3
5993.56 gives 27.8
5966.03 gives 31.1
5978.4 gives 37.4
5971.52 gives 28.2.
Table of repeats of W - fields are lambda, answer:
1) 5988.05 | 28.1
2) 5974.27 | 40.4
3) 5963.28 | 36.3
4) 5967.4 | 32.1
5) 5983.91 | 41.5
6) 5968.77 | 39.4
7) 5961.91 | 40.1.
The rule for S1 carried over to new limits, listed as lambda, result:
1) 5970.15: 37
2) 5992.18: 35.8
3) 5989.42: 28.5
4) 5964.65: 35.6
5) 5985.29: 32.5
